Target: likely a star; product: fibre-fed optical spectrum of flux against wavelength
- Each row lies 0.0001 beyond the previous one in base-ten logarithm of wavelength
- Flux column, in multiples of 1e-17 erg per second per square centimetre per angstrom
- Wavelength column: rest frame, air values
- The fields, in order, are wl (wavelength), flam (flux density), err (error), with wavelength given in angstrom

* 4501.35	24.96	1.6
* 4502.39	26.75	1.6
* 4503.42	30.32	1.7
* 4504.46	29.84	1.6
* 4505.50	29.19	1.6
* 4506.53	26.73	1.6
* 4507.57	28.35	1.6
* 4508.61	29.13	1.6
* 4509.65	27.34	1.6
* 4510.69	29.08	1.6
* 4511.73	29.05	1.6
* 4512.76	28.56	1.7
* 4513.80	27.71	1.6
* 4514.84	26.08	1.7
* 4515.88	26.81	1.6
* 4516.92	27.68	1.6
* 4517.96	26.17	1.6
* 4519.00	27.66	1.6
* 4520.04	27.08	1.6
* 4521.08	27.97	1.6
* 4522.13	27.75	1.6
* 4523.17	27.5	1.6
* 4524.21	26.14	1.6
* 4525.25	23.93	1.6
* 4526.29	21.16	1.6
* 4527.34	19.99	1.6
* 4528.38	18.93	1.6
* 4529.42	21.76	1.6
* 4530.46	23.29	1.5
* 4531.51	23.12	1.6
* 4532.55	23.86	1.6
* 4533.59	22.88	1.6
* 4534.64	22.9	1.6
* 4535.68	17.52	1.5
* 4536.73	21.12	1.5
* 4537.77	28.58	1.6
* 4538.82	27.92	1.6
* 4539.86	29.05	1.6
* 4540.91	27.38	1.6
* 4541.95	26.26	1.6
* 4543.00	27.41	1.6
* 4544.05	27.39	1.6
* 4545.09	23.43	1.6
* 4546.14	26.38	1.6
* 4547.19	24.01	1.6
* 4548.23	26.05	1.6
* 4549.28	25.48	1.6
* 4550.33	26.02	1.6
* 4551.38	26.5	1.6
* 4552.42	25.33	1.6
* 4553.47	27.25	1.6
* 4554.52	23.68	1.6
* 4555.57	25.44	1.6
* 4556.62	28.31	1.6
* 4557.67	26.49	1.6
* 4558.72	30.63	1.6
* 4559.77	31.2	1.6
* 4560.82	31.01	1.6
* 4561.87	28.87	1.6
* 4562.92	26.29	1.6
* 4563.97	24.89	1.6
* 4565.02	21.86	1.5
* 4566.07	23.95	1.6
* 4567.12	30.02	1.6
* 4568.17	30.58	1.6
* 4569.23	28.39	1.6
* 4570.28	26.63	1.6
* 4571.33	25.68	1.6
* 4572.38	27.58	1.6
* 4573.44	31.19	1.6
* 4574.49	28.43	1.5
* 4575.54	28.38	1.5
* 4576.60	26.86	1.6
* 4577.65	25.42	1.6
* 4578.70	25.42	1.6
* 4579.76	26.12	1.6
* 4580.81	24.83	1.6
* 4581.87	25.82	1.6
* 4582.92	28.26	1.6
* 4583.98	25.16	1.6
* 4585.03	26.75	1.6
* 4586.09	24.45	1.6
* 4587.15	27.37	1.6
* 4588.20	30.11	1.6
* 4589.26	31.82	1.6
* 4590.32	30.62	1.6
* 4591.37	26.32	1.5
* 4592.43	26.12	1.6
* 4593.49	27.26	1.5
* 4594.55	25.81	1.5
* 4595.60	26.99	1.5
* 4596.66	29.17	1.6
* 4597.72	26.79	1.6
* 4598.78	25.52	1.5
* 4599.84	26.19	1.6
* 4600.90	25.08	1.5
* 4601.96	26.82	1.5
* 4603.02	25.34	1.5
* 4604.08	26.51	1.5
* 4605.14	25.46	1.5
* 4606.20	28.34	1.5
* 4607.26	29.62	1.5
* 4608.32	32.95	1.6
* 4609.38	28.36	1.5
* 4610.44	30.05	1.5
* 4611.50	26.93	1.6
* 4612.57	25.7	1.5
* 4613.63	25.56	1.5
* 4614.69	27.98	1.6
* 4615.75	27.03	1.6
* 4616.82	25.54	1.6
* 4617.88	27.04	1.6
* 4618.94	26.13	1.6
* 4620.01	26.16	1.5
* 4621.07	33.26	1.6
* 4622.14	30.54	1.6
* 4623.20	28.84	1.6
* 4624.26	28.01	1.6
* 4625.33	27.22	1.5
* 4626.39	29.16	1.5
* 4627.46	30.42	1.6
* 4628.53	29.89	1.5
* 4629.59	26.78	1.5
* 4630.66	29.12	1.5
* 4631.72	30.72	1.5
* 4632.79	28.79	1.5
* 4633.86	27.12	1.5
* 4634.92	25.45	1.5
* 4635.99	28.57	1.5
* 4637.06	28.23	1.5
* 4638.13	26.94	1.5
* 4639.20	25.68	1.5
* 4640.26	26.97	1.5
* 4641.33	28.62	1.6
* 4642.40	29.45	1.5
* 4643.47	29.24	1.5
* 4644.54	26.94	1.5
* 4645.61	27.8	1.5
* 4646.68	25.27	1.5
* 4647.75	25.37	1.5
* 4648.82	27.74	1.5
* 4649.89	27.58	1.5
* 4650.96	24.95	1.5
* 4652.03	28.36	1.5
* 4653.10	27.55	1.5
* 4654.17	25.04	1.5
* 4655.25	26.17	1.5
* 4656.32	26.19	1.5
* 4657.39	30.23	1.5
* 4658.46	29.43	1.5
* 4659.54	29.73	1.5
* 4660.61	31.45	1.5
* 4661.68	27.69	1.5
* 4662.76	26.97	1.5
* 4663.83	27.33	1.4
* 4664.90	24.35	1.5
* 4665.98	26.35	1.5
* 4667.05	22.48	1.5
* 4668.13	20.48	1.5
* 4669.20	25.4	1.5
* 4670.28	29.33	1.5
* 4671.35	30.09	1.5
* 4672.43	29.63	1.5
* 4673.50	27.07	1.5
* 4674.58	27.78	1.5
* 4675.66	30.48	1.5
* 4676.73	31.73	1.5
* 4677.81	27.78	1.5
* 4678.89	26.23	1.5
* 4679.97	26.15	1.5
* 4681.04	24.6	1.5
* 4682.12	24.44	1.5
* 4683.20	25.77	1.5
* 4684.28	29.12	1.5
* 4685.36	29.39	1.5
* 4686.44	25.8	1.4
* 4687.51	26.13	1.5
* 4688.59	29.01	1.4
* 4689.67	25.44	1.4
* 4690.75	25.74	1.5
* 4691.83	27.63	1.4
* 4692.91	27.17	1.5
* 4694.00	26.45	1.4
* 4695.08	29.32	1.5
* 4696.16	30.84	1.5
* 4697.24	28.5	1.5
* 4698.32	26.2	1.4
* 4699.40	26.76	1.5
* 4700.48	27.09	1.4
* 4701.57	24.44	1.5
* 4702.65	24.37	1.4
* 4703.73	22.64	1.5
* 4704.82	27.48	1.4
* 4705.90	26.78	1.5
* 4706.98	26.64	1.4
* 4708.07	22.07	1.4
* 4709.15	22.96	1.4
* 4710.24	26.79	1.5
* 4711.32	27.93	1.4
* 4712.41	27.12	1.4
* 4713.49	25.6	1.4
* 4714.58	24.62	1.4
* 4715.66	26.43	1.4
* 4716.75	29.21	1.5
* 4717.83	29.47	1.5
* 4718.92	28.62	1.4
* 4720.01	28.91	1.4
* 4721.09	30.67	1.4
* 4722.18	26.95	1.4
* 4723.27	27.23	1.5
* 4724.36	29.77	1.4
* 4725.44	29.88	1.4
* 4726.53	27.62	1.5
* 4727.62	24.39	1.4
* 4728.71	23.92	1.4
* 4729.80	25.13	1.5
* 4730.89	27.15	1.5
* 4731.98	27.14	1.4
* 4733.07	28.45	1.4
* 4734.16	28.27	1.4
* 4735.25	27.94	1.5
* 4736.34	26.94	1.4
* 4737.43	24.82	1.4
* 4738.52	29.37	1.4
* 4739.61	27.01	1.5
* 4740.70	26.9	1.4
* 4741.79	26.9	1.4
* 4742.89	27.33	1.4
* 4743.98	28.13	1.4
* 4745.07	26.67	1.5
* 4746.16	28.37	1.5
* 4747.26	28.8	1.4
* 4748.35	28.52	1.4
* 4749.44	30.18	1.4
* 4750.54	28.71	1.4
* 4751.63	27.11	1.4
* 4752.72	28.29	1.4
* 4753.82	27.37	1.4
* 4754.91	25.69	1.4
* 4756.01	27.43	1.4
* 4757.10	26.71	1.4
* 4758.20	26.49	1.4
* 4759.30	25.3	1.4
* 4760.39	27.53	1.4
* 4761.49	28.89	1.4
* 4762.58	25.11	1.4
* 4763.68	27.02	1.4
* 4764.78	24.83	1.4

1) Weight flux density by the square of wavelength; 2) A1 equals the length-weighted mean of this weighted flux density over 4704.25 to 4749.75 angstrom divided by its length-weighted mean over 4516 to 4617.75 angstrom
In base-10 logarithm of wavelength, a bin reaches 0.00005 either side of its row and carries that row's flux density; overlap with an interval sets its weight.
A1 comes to 1.1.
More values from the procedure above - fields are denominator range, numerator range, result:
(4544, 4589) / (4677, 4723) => 1.06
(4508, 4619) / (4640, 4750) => 1.08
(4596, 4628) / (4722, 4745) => 1.03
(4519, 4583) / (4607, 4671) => 1.11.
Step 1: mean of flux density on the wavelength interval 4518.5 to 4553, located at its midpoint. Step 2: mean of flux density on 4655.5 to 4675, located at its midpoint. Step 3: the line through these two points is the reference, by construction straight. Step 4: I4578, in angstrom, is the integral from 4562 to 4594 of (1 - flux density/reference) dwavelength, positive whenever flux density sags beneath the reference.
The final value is -1.8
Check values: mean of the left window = 24.9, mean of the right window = 27.3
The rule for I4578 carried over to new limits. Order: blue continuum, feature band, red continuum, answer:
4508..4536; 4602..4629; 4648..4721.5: -1.8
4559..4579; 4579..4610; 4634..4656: 0.2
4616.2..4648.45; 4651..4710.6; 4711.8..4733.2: 1.6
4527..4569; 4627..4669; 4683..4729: -1.4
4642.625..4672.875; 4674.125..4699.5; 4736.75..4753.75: -0.1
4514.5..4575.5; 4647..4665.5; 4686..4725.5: -0.5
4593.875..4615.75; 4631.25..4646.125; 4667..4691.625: -0.4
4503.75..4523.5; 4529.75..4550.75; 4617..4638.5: 2.3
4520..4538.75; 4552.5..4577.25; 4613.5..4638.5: -2.2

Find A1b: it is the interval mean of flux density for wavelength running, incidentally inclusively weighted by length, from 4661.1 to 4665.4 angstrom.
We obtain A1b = 26.7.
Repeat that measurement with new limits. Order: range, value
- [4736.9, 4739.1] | 27.1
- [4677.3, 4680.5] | 26.7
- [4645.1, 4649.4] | 26.6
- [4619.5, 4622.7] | 30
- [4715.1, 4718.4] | 28.4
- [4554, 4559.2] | 26.9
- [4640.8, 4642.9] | 29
